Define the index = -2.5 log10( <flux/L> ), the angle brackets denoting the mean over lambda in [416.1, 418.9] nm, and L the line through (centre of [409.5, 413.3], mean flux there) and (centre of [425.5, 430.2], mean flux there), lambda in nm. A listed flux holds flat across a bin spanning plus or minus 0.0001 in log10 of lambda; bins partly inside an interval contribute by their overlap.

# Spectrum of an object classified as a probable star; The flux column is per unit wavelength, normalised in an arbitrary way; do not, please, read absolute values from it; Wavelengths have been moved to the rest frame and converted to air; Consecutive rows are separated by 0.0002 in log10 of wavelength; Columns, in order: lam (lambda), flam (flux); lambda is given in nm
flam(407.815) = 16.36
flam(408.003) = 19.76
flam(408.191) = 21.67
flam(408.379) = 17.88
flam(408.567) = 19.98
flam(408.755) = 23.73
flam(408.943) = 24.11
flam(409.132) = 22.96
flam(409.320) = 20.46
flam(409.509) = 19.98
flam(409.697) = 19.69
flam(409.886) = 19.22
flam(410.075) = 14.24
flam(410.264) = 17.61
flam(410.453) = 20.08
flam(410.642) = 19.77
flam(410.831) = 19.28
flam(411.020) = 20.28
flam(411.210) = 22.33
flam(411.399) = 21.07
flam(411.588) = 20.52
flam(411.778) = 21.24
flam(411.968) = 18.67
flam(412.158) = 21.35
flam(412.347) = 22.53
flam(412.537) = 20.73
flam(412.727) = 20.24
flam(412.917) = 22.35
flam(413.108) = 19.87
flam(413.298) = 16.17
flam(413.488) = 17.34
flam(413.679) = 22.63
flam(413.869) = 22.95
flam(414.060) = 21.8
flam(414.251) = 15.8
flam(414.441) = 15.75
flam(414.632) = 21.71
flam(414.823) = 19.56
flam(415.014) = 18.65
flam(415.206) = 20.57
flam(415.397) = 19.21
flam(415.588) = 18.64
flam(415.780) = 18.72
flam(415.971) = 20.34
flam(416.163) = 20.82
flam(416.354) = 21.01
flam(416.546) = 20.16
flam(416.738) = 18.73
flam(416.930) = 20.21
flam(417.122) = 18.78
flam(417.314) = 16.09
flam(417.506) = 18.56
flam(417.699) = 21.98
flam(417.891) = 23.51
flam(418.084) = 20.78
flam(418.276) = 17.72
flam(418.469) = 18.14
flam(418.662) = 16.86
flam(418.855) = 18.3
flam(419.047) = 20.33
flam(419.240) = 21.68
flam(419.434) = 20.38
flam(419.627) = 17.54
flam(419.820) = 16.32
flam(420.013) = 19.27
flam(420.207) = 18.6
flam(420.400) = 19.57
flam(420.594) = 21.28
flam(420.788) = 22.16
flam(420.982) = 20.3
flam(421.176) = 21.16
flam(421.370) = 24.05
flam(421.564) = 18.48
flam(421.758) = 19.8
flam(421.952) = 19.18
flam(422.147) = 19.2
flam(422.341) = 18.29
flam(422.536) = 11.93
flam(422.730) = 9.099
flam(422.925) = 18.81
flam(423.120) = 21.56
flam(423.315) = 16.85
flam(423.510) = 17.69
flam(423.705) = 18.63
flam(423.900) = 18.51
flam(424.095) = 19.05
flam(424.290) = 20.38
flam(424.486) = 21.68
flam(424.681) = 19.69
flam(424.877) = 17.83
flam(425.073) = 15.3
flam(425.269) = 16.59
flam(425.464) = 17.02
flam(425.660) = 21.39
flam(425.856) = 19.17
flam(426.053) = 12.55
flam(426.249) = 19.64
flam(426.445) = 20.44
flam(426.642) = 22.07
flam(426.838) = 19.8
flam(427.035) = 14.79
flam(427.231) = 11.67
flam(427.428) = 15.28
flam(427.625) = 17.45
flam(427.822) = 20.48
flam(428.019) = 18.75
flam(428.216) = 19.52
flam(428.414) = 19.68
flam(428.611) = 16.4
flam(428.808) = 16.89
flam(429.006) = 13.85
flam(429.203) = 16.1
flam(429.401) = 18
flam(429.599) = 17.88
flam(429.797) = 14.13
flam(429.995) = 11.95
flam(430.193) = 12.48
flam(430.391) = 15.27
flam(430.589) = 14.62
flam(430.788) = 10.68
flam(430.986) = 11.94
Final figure -0.03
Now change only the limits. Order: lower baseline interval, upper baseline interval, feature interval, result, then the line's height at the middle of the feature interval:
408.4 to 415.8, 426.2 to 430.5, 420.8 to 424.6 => -0.045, 18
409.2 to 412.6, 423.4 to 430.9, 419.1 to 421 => -0.074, 18.4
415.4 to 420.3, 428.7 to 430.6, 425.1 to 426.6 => -0.103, 16.5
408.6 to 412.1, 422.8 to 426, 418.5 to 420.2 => 0.023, 19.2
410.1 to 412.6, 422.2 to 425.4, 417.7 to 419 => -0.039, 18.8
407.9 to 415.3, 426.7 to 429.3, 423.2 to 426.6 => -0.049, 17.6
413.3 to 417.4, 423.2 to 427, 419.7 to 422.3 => -0.053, 18.9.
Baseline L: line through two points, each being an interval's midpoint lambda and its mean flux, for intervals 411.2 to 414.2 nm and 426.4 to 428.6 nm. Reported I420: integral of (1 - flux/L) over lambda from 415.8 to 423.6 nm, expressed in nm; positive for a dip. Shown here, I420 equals 0.11 nm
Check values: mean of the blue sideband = 20.6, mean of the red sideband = 18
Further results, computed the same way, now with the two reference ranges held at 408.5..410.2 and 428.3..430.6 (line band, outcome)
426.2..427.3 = -0.12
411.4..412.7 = -0.07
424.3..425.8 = -0.17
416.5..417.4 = -0.01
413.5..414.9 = -0.04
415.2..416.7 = -0.08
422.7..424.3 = -0.09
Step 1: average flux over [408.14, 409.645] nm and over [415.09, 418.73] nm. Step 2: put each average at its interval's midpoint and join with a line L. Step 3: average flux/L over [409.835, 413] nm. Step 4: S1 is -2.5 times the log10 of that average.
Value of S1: 0.03 mag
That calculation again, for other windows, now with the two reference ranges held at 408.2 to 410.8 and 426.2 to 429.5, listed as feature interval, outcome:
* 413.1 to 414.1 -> -0.03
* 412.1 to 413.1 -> -0.09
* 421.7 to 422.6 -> 0.04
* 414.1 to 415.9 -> 0.03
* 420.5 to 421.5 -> -0.17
